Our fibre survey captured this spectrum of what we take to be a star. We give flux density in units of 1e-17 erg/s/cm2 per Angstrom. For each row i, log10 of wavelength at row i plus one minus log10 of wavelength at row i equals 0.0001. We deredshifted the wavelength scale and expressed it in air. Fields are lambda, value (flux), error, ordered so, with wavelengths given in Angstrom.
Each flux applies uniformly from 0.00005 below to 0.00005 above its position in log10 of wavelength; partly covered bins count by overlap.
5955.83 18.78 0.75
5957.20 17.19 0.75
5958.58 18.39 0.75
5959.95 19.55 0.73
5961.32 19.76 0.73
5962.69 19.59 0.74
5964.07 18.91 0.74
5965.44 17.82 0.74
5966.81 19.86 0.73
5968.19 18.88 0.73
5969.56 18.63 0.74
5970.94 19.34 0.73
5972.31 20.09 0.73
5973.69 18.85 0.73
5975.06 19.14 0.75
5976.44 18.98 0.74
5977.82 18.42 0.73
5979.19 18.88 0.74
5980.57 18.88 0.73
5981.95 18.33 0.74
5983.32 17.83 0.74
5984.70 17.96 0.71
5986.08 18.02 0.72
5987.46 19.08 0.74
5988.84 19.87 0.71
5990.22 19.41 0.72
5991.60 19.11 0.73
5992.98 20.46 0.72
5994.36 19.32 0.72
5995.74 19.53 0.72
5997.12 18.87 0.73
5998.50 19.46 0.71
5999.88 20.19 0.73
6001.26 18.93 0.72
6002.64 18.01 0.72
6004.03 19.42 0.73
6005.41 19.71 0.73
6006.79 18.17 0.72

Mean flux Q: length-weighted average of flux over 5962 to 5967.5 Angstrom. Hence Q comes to 19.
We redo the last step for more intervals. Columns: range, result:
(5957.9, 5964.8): 19.2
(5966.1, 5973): 19.4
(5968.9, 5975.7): 19.2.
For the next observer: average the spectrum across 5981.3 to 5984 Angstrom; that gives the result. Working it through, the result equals 18.1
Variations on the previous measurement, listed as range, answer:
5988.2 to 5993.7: 19.7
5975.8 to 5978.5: 18.7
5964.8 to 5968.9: 18.9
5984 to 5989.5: 18.7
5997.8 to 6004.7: 19.2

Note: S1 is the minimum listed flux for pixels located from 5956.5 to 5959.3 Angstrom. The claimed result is 17.19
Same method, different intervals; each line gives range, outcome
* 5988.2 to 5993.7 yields 19.11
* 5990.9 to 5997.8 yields 18.87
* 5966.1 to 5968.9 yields 18.88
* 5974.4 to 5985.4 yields 17.83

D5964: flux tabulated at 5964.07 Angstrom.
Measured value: 18.91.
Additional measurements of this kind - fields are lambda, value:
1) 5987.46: 19.08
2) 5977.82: 18.42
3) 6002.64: 18.01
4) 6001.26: 18.93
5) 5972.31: 20.09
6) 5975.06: 19.14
